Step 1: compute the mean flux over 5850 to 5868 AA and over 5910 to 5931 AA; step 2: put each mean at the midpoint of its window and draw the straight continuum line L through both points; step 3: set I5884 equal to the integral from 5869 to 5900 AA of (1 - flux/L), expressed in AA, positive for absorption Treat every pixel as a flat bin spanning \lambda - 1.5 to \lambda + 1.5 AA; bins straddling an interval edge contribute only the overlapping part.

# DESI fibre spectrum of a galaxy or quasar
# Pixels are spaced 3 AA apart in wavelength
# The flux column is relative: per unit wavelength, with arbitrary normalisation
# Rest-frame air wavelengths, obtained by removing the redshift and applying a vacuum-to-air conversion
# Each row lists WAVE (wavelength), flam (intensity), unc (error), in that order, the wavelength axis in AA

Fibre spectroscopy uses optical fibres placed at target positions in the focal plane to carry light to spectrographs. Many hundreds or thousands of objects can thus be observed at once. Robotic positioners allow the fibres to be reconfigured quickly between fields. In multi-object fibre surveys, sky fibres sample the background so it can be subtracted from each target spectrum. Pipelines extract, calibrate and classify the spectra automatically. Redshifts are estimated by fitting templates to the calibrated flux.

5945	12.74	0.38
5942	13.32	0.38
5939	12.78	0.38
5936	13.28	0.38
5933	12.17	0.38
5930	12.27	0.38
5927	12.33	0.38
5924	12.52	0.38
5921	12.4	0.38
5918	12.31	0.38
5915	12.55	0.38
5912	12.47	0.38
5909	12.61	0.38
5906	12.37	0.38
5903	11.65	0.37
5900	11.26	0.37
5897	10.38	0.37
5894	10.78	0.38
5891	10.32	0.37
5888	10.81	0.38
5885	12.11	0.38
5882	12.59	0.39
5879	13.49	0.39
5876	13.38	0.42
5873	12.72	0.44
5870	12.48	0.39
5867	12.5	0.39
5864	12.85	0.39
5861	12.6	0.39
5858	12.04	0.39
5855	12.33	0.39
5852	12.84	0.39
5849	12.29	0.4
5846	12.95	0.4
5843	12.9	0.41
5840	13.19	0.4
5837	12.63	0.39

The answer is 1.5 AA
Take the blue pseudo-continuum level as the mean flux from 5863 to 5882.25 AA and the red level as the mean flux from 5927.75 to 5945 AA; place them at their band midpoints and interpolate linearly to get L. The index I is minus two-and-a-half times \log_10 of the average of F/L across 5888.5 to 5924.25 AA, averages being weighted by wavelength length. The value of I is 0.093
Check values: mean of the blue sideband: 12.9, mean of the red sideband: 12.7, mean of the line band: 11.7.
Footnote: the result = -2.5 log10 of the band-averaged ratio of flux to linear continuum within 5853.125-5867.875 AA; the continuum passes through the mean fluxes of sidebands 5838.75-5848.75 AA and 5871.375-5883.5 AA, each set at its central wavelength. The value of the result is 0.043 mag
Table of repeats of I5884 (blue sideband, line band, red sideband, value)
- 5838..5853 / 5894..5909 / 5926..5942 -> 1.5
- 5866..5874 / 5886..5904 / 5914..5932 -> 2.3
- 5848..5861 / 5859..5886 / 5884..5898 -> -2.6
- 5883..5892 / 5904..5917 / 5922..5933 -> -0.7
